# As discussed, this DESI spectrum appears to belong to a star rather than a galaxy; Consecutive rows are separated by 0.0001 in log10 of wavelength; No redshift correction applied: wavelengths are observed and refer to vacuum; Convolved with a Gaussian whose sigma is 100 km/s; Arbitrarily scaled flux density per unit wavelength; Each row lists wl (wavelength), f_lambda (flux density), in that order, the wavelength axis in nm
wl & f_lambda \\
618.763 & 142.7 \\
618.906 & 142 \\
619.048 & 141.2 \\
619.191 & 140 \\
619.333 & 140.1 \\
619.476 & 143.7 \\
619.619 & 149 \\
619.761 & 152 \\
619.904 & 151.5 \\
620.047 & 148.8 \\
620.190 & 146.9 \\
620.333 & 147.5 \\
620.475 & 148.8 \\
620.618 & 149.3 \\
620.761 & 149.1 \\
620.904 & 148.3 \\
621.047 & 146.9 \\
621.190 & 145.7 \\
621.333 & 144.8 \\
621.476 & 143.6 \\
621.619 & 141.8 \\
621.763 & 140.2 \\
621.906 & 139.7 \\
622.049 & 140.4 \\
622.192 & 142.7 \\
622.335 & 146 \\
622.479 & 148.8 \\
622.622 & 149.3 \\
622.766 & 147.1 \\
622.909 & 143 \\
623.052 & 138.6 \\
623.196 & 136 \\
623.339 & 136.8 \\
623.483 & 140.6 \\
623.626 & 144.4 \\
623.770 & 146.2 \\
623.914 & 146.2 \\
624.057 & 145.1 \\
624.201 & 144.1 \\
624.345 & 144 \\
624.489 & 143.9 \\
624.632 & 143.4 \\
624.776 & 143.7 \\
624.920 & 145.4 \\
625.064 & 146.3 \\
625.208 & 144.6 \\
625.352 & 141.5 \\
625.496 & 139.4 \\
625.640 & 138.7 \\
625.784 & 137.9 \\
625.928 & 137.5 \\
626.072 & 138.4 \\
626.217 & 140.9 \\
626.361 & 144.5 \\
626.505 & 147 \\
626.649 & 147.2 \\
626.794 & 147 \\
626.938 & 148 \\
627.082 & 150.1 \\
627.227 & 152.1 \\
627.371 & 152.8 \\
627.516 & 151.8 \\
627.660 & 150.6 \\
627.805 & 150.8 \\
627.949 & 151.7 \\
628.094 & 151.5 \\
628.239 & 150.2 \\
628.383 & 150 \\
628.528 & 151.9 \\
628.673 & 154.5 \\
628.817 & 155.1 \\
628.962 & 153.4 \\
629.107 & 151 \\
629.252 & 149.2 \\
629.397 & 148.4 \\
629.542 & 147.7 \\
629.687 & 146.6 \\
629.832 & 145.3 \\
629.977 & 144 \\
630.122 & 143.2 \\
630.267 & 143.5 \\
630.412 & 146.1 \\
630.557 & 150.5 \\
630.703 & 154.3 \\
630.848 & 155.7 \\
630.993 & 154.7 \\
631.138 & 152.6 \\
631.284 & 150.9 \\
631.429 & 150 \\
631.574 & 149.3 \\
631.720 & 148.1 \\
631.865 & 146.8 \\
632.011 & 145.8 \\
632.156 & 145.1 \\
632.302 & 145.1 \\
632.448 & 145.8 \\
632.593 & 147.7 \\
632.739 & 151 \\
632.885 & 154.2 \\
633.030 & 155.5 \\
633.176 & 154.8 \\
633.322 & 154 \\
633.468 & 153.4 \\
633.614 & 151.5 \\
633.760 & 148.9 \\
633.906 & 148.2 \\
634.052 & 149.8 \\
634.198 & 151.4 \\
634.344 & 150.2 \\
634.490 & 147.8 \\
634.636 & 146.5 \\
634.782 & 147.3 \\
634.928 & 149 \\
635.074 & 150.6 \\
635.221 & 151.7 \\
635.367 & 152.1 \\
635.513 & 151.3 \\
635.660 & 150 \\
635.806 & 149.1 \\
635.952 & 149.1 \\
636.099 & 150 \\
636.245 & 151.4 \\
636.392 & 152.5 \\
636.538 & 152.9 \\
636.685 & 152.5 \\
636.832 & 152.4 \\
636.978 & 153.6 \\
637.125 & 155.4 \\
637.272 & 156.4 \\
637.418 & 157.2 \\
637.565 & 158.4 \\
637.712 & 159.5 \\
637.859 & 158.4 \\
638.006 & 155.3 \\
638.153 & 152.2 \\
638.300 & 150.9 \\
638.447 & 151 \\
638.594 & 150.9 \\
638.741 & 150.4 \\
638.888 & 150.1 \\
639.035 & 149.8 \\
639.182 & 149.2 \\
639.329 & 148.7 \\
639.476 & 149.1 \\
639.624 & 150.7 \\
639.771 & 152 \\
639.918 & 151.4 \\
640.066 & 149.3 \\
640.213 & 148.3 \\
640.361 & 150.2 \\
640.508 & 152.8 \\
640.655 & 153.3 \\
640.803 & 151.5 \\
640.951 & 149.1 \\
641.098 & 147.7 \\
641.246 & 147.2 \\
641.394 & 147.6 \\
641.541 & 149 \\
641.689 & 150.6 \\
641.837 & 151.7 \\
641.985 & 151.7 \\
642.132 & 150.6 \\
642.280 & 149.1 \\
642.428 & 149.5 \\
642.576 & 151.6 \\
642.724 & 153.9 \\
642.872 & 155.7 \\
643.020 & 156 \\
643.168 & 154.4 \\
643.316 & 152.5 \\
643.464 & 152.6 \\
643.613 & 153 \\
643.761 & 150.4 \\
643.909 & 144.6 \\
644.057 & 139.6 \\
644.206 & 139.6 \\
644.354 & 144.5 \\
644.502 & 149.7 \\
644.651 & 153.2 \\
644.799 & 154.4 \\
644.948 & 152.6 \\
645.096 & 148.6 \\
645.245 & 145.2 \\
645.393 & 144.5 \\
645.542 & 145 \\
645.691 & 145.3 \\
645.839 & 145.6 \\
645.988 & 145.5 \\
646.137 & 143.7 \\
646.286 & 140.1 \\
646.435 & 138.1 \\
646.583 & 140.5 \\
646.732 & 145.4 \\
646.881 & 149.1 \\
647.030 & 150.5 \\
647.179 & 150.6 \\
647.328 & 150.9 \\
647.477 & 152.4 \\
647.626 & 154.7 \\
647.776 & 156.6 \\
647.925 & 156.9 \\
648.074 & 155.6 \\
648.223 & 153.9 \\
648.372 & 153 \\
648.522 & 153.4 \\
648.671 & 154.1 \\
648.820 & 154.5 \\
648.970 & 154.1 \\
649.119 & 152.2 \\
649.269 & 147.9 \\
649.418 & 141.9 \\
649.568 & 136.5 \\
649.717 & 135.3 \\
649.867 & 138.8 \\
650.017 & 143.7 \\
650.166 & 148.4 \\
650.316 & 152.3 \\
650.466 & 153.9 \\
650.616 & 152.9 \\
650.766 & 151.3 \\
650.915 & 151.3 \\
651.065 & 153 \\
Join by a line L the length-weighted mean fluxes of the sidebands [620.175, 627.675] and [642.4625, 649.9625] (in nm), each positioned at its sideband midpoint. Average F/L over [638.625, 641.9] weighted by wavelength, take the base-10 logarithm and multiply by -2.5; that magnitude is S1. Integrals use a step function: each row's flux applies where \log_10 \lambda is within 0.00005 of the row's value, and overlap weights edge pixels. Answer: -0.02 mag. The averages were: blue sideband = 145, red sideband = 149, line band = 150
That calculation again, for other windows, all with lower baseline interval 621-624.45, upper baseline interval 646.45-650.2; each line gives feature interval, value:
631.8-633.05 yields -0.020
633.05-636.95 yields -0.034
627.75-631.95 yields -0.036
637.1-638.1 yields -0.075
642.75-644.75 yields -0.013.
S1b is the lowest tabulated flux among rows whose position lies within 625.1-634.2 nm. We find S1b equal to 137.5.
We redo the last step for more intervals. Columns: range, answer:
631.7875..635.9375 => 145.1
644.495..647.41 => 138.1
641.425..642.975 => 149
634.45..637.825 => 146.5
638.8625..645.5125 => 139.6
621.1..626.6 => 136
